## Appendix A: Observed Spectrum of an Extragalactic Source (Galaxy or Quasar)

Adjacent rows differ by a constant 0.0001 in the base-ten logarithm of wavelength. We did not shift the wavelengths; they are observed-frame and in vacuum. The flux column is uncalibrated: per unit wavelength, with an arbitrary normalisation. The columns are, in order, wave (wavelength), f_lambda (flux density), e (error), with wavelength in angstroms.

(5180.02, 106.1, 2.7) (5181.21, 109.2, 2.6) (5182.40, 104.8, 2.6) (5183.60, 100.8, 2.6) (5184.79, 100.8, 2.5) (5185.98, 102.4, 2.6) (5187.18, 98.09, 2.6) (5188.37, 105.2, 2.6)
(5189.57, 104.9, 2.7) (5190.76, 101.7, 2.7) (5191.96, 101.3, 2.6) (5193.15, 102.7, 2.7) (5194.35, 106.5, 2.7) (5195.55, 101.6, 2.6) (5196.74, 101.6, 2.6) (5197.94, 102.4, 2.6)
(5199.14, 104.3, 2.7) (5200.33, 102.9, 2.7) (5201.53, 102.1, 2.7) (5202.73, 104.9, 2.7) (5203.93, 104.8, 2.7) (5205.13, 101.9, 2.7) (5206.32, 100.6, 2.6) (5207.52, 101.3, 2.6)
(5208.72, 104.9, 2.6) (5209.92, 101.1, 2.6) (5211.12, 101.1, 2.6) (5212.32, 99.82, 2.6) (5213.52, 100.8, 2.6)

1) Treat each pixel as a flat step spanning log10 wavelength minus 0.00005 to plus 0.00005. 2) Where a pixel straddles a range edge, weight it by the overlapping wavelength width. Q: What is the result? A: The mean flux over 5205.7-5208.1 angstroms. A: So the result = 101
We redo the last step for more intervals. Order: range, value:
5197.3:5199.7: 103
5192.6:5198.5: 103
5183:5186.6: 101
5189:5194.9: 103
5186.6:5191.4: 102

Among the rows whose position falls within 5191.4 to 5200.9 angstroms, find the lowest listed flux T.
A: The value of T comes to 101.3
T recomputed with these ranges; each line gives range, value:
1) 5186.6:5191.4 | 98.09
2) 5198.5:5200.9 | 102.9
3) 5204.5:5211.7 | 100.6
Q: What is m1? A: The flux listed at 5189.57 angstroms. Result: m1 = 104.9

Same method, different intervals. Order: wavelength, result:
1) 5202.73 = 104.9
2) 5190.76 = 101.7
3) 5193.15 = 102.7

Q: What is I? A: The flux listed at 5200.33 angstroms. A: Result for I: 102.9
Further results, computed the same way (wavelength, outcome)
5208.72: 104.9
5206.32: 100.6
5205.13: 101.9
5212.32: 99.82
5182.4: 104.8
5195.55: 101.6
